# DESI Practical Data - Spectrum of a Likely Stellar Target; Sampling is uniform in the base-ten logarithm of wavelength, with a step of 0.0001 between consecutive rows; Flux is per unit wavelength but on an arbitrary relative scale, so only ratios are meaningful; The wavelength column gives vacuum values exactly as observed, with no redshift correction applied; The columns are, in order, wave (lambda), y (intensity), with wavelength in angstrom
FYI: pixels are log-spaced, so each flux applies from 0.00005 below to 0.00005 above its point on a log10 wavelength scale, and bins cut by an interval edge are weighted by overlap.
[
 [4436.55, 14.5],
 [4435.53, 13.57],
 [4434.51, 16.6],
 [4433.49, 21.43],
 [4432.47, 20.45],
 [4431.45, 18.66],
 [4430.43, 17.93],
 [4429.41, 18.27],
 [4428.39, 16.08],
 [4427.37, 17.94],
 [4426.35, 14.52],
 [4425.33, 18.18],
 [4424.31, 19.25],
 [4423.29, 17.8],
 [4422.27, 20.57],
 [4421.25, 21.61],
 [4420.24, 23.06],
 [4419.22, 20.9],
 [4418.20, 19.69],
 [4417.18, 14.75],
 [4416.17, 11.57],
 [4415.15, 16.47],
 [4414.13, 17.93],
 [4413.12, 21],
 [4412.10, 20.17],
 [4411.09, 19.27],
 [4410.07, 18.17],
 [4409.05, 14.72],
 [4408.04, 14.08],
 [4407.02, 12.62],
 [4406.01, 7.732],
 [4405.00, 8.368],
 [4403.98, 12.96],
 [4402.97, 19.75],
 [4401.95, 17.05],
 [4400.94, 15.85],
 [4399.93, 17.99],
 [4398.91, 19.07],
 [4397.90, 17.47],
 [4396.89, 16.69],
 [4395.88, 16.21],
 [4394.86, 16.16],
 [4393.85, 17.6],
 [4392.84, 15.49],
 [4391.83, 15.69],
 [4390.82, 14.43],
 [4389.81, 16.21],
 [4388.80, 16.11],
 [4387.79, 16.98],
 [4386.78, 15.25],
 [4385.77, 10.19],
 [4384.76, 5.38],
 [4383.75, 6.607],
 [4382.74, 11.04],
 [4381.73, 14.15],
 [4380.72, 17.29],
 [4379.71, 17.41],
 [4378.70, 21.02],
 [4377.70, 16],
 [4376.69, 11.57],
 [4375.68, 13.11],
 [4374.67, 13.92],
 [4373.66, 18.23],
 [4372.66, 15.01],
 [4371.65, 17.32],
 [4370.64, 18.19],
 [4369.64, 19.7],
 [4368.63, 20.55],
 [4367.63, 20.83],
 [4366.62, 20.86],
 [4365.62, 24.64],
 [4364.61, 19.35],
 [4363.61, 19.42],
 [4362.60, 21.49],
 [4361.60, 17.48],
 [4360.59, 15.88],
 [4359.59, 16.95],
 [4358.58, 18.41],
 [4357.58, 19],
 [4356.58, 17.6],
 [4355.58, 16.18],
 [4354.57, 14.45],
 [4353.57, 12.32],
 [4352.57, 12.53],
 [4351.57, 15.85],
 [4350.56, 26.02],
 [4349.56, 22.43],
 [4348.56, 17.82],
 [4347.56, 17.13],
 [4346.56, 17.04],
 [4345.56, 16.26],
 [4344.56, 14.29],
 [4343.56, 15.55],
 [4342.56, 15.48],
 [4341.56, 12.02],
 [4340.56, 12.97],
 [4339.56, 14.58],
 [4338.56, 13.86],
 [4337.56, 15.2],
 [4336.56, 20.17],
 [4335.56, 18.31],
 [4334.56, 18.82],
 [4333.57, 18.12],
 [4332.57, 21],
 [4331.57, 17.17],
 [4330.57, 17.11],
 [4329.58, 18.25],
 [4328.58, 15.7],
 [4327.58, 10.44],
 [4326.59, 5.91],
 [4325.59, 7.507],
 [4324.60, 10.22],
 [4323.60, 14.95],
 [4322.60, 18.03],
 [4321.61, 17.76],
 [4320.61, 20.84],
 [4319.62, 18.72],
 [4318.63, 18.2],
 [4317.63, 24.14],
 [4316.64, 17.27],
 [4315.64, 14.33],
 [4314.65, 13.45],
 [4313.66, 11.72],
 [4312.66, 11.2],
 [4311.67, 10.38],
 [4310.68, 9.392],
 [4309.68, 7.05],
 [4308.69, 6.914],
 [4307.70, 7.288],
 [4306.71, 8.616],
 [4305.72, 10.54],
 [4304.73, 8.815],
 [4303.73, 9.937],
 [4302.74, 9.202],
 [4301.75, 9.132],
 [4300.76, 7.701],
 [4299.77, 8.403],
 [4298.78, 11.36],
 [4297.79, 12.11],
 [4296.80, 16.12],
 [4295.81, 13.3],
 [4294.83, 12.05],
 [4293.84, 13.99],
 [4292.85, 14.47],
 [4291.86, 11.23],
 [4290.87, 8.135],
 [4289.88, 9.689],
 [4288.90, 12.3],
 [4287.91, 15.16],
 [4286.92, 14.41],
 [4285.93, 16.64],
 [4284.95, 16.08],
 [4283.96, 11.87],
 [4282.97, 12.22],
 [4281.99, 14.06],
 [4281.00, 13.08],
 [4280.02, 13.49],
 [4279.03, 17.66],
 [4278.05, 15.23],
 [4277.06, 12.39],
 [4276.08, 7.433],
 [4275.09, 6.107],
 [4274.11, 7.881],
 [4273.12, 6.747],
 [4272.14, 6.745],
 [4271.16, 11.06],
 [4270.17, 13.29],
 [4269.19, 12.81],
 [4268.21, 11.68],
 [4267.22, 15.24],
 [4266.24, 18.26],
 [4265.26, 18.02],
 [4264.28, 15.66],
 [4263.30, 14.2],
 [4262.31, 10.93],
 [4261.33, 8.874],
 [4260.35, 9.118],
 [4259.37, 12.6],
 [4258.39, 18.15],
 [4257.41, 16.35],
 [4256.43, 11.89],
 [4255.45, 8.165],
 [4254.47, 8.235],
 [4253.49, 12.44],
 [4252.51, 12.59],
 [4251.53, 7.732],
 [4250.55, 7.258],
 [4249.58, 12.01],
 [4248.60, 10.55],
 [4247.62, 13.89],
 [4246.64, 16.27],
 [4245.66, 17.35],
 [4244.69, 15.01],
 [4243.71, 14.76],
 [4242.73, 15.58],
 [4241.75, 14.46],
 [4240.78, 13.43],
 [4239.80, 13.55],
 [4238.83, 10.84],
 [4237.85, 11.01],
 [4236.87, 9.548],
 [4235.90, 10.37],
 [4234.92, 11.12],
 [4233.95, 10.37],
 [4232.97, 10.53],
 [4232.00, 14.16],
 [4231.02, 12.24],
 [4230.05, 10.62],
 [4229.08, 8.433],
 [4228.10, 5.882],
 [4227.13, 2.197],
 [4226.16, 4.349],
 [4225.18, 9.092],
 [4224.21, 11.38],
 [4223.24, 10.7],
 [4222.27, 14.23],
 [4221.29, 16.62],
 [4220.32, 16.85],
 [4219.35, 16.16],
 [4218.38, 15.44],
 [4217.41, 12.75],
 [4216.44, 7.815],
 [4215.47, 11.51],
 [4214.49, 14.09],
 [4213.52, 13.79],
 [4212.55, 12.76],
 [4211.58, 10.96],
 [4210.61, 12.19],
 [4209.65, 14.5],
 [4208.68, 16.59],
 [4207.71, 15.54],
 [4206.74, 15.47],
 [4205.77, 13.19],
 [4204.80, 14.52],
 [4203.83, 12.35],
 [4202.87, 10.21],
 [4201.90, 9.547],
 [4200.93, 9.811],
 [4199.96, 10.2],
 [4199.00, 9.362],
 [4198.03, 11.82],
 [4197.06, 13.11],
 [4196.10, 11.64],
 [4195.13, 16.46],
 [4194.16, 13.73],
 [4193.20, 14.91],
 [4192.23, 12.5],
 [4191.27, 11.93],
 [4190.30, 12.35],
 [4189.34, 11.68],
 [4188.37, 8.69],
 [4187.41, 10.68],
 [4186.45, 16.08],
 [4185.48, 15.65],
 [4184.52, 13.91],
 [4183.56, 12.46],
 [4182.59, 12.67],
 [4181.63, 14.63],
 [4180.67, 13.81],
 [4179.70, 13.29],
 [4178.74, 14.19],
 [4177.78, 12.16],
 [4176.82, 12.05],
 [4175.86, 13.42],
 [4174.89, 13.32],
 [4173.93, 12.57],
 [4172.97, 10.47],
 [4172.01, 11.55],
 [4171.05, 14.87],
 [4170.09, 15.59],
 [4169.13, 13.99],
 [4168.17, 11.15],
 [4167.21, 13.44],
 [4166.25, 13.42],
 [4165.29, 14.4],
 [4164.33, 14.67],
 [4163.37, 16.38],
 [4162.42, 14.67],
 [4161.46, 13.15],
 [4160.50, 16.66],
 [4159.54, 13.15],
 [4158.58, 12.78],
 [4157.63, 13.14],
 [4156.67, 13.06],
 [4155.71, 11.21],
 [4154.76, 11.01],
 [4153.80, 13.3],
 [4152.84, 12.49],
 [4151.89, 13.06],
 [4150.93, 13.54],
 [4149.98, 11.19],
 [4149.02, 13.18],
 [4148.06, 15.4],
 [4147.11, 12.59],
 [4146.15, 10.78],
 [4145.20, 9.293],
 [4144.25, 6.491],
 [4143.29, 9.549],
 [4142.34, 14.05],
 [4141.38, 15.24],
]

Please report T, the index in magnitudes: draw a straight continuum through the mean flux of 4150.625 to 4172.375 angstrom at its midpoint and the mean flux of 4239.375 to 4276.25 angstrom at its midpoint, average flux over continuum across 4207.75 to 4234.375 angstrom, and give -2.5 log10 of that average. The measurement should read 0.09 mag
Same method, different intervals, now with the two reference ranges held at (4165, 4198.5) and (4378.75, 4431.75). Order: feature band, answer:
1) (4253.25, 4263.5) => 0.20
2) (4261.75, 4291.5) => 0.15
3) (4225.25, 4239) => 0.42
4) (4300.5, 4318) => 0.34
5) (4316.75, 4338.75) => -0.09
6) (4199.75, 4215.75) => 0.05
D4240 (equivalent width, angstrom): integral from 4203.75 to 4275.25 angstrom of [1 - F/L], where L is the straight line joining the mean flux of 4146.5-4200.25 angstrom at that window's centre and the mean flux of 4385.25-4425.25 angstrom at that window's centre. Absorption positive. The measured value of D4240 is 9.7 angstrom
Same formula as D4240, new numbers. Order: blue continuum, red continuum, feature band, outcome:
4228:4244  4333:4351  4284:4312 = 6.9 angstrom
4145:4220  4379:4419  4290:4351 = 2.2 angstrom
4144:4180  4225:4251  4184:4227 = -1.9 angstrom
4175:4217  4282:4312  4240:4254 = -1.3 angstrom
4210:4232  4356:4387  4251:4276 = 2.3 angstrom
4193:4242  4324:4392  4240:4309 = 7.5 angstrom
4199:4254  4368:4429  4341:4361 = -2.1 angstrom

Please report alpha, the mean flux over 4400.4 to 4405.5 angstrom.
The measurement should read 14.8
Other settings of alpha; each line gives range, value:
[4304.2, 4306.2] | 9.64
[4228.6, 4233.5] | 11.2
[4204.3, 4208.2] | 14.6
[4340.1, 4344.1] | 14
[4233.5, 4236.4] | 10.6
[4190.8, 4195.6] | 13.9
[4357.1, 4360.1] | 18.1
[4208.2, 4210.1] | 15.6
